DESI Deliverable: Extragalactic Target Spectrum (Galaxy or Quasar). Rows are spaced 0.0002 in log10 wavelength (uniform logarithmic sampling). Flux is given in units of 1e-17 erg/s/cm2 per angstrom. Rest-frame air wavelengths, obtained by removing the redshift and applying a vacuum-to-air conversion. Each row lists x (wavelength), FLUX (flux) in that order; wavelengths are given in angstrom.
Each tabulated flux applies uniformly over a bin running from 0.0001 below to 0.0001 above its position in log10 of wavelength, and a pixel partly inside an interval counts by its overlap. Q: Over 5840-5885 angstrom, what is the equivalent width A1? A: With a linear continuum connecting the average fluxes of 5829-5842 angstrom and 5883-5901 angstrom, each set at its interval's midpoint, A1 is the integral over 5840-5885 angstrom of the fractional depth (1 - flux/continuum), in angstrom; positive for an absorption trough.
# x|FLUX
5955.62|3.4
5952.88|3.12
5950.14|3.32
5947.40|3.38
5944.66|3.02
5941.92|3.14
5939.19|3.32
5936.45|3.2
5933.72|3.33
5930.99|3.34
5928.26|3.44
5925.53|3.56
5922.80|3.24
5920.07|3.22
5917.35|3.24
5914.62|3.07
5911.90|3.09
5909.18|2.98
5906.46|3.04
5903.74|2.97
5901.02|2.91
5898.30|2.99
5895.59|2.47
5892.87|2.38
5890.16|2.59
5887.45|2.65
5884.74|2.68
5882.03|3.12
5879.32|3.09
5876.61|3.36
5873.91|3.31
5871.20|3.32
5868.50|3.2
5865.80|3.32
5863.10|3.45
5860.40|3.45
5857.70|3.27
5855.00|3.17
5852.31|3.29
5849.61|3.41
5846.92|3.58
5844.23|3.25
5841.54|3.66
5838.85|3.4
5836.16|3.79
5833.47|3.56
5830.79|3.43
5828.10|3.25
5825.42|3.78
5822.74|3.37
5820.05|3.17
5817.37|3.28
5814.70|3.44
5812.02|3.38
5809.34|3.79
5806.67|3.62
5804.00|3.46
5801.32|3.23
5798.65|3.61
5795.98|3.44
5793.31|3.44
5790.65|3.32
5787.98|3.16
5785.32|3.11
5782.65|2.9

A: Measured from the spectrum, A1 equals -2.7 angstrom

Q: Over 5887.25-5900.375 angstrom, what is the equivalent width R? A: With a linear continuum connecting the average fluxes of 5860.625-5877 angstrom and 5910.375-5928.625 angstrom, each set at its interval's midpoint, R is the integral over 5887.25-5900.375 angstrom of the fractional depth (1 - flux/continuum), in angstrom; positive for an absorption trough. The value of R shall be 2.7 angstrom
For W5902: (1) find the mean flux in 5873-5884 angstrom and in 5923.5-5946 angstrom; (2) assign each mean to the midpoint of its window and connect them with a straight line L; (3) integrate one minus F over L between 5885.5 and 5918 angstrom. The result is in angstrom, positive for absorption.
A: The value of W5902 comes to 3.80 angstrom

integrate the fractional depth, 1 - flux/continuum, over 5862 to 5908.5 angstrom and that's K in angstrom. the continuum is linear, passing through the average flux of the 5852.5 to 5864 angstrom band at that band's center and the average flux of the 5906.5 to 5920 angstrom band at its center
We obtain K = 3.34 angstrom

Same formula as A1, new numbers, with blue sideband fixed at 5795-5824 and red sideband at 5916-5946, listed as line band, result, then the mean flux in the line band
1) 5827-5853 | -0.56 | 3.47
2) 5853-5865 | 0.14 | 3.33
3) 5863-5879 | 0.26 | 3.3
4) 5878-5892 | 2.21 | 2.81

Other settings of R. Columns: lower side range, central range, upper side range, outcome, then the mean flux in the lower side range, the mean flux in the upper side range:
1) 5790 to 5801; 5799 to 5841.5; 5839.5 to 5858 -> -0.7 angstrom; 3.44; 3.38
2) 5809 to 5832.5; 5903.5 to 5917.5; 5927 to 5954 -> 1.0 angstrom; 3.42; 3.26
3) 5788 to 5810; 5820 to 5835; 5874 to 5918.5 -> -0.7 angstrom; 3.46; 2.92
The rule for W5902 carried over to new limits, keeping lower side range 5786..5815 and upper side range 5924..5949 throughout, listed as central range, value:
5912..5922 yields 0.5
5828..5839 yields -0.4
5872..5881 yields 0.3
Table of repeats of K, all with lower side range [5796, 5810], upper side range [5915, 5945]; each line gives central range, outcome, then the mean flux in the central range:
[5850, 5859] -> 0.4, 3.26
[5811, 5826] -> 0.5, 3.38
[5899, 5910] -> 1.2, 2.97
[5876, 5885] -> 0.8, 3.08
